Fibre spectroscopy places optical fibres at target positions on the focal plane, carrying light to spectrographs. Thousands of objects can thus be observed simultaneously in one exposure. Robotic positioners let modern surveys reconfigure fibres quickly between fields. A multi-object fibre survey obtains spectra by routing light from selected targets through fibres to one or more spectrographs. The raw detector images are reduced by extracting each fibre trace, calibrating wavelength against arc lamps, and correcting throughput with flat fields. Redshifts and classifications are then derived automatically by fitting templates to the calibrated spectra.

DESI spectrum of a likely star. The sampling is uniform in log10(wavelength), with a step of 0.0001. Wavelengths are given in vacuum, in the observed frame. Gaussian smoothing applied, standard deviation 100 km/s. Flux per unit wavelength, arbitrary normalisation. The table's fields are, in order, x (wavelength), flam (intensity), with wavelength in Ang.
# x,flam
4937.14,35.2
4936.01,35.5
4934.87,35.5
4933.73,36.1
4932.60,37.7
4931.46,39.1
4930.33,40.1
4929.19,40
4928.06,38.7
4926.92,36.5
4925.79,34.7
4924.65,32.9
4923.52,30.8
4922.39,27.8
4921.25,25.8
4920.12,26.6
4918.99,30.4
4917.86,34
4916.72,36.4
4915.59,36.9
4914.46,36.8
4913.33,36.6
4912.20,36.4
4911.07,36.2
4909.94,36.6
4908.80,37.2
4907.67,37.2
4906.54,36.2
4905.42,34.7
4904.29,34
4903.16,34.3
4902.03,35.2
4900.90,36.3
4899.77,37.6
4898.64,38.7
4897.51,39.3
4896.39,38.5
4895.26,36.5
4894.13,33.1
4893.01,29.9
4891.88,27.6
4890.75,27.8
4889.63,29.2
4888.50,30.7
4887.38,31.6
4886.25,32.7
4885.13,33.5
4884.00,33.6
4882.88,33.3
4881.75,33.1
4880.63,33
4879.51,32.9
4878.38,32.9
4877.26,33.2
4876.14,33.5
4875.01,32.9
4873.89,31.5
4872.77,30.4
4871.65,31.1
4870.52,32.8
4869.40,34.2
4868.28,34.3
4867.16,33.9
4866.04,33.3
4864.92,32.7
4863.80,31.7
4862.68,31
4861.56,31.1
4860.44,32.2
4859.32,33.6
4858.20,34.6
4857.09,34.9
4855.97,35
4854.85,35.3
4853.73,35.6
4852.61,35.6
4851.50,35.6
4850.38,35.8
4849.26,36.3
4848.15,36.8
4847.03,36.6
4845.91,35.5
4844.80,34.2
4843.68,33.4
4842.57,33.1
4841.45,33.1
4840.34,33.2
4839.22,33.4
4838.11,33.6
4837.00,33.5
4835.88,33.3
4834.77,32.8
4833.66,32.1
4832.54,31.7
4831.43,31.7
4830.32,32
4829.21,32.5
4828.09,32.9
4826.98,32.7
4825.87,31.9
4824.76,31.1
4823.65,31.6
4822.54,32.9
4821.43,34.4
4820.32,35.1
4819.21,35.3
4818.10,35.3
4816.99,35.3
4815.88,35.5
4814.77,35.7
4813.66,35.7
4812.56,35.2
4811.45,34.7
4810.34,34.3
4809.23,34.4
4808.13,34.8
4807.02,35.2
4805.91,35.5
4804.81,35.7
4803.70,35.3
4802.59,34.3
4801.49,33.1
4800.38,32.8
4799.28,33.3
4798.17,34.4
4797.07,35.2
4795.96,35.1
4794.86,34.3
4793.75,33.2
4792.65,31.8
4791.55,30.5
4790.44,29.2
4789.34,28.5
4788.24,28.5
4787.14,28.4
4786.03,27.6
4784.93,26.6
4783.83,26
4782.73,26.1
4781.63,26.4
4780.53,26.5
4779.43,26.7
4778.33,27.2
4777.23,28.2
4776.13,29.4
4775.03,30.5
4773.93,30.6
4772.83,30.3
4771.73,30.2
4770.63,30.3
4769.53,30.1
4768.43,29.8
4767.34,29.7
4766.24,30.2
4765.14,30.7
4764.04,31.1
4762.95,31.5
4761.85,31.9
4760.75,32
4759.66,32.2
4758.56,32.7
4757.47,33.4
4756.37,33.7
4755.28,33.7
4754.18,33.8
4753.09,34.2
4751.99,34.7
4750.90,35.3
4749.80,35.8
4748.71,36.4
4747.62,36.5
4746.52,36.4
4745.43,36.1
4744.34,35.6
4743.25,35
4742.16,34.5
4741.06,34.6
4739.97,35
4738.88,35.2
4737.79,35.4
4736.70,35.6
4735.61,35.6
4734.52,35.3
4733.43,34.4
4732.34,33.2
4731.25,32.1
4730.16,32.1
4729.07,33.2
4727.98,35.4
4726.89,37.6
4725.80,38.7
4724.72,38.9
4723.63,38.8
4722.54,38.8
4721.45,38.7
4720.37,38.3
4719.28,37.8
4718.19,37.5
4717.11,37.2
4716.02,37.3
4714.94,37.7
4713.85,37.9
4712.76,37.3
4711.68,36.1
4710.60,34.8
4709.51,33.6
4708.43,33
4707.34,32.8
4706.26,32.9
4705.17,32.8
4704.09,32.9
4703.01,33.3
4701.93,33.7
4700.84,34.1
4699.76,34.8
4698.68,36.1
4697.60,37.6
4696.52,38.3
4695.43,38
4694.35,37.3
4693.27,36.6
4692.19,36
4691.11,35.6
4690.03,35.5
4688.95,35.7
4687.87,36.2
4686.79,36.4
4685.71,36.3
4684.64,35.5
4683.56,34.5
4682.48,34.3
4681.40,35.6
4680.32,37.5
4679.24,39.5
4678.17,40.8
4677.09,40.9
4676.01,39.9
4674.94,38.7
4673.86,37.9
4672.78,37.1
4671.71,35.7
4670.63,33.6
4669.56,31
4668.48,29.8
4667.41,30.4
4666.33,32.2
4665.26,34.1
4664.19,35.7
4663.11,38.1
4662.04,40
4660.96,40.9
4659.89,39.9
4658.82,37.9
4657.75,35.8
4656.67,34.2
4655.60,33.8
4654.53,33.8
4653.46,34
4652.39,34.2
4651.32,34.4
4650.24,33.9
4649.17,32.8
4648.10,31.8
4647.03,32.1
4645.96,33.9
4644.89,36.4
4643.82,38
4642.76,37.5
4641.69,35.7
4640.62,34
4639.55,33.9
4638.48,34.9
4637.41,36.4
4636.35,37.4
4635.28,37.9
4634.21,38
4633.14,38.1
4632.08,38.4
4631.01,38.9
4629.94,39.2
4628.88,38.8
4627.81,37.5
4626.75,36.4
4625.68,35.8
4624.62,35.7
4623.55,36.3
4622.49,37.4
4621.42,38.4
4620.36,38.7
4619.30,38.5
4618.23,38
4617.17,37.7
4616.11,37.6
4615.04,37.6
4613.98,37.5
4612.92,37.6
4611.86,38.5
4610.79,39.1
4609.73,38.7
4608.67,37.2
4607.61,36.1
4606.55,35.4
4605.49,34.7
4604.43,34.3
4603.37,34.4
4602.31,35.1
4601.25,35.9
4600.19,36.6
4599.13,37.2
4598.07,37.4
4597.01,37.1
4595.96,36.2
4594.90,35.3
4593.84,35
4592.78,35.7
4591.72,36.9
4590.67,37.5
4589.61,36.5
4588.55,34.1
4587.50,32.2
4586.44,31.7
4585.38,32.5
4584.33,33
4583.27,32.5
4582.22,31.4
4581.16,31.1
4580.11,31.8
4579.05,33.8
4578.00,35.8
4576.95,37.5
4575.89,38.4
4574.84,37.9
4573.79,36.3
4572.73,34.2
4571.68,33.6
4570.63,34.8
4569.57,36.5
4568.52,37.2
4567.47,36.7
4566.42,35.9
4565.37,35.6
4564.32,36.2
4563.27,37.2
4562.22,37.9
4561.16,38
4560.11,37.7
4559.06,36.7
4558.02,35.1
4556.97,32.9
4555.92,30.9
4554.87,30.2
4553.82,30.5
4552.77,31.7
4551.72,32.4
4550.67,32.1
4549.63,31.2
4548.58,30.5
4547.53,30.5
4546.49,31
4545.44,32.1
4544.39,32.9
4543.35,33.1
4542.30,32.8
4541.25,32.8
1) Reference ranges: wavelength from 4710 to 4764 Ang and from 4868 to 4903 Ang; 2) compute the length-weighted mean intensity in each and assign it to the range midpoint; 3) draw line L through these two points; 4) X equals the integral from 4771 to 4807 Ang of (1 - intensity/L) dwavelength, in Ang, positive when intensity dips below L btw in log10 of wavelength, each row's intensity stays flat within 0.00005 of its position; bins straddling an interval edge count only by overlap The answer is 4.0 Ang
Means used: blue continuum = 35.4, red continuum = 33.3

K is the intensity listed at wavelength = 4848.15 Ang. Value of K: 36.8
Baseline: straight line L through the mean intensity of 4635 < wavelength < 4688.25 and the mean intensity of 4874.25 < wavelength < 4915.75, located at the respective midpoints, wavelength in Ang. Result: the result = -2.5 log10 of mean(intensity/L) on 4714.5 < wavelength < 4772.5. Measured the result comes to 0.02 mag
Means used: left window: 35.7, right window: 34.3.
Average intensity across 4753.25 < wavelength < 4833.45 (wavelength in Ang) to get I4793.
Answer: 32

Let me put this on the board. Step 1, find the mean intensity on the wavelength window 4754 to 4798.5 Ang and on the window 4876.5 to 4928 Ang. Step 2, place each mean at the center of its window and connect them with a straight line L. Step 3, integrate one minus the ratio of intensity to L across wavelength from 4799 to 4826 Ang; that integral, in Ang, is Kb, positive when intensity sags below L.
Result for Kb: -2.6 Ang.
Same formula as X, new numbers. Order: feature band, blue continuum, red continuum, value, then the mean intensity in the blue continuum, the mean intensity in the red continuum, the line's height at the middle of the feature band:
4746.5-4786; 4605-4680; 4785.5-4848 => 3.76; 36.5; 33.4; 34.3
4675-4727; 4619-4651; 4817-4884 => -1.48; 36.4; 33.5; 35.5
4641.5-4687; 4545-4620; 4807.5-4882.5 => -1.37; 35.2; 33.7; 34.7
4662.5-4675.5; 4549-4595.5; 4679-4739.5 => 0.33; 34.6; 35.8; 35.5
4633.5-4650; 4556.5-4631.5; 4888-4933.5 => 0.24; 36.1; 34.6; 35.9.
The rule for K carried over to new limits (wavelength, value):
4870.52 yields 32.8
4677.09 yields 40.9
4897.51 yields 39.3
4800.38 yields 32.8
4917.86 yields 34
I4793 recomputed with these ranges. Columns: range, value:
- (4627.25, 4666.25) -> 36.1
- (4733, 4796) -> 31.9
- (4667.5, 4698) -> 36.4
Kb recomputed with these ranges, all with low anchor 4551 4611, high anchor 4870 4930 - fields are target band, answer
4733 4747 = -0.3 Ang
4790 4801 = 0.4 Ang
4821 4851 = 0.6 Ang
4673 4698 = -1.8 Ang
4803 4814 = -0.3 Ang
